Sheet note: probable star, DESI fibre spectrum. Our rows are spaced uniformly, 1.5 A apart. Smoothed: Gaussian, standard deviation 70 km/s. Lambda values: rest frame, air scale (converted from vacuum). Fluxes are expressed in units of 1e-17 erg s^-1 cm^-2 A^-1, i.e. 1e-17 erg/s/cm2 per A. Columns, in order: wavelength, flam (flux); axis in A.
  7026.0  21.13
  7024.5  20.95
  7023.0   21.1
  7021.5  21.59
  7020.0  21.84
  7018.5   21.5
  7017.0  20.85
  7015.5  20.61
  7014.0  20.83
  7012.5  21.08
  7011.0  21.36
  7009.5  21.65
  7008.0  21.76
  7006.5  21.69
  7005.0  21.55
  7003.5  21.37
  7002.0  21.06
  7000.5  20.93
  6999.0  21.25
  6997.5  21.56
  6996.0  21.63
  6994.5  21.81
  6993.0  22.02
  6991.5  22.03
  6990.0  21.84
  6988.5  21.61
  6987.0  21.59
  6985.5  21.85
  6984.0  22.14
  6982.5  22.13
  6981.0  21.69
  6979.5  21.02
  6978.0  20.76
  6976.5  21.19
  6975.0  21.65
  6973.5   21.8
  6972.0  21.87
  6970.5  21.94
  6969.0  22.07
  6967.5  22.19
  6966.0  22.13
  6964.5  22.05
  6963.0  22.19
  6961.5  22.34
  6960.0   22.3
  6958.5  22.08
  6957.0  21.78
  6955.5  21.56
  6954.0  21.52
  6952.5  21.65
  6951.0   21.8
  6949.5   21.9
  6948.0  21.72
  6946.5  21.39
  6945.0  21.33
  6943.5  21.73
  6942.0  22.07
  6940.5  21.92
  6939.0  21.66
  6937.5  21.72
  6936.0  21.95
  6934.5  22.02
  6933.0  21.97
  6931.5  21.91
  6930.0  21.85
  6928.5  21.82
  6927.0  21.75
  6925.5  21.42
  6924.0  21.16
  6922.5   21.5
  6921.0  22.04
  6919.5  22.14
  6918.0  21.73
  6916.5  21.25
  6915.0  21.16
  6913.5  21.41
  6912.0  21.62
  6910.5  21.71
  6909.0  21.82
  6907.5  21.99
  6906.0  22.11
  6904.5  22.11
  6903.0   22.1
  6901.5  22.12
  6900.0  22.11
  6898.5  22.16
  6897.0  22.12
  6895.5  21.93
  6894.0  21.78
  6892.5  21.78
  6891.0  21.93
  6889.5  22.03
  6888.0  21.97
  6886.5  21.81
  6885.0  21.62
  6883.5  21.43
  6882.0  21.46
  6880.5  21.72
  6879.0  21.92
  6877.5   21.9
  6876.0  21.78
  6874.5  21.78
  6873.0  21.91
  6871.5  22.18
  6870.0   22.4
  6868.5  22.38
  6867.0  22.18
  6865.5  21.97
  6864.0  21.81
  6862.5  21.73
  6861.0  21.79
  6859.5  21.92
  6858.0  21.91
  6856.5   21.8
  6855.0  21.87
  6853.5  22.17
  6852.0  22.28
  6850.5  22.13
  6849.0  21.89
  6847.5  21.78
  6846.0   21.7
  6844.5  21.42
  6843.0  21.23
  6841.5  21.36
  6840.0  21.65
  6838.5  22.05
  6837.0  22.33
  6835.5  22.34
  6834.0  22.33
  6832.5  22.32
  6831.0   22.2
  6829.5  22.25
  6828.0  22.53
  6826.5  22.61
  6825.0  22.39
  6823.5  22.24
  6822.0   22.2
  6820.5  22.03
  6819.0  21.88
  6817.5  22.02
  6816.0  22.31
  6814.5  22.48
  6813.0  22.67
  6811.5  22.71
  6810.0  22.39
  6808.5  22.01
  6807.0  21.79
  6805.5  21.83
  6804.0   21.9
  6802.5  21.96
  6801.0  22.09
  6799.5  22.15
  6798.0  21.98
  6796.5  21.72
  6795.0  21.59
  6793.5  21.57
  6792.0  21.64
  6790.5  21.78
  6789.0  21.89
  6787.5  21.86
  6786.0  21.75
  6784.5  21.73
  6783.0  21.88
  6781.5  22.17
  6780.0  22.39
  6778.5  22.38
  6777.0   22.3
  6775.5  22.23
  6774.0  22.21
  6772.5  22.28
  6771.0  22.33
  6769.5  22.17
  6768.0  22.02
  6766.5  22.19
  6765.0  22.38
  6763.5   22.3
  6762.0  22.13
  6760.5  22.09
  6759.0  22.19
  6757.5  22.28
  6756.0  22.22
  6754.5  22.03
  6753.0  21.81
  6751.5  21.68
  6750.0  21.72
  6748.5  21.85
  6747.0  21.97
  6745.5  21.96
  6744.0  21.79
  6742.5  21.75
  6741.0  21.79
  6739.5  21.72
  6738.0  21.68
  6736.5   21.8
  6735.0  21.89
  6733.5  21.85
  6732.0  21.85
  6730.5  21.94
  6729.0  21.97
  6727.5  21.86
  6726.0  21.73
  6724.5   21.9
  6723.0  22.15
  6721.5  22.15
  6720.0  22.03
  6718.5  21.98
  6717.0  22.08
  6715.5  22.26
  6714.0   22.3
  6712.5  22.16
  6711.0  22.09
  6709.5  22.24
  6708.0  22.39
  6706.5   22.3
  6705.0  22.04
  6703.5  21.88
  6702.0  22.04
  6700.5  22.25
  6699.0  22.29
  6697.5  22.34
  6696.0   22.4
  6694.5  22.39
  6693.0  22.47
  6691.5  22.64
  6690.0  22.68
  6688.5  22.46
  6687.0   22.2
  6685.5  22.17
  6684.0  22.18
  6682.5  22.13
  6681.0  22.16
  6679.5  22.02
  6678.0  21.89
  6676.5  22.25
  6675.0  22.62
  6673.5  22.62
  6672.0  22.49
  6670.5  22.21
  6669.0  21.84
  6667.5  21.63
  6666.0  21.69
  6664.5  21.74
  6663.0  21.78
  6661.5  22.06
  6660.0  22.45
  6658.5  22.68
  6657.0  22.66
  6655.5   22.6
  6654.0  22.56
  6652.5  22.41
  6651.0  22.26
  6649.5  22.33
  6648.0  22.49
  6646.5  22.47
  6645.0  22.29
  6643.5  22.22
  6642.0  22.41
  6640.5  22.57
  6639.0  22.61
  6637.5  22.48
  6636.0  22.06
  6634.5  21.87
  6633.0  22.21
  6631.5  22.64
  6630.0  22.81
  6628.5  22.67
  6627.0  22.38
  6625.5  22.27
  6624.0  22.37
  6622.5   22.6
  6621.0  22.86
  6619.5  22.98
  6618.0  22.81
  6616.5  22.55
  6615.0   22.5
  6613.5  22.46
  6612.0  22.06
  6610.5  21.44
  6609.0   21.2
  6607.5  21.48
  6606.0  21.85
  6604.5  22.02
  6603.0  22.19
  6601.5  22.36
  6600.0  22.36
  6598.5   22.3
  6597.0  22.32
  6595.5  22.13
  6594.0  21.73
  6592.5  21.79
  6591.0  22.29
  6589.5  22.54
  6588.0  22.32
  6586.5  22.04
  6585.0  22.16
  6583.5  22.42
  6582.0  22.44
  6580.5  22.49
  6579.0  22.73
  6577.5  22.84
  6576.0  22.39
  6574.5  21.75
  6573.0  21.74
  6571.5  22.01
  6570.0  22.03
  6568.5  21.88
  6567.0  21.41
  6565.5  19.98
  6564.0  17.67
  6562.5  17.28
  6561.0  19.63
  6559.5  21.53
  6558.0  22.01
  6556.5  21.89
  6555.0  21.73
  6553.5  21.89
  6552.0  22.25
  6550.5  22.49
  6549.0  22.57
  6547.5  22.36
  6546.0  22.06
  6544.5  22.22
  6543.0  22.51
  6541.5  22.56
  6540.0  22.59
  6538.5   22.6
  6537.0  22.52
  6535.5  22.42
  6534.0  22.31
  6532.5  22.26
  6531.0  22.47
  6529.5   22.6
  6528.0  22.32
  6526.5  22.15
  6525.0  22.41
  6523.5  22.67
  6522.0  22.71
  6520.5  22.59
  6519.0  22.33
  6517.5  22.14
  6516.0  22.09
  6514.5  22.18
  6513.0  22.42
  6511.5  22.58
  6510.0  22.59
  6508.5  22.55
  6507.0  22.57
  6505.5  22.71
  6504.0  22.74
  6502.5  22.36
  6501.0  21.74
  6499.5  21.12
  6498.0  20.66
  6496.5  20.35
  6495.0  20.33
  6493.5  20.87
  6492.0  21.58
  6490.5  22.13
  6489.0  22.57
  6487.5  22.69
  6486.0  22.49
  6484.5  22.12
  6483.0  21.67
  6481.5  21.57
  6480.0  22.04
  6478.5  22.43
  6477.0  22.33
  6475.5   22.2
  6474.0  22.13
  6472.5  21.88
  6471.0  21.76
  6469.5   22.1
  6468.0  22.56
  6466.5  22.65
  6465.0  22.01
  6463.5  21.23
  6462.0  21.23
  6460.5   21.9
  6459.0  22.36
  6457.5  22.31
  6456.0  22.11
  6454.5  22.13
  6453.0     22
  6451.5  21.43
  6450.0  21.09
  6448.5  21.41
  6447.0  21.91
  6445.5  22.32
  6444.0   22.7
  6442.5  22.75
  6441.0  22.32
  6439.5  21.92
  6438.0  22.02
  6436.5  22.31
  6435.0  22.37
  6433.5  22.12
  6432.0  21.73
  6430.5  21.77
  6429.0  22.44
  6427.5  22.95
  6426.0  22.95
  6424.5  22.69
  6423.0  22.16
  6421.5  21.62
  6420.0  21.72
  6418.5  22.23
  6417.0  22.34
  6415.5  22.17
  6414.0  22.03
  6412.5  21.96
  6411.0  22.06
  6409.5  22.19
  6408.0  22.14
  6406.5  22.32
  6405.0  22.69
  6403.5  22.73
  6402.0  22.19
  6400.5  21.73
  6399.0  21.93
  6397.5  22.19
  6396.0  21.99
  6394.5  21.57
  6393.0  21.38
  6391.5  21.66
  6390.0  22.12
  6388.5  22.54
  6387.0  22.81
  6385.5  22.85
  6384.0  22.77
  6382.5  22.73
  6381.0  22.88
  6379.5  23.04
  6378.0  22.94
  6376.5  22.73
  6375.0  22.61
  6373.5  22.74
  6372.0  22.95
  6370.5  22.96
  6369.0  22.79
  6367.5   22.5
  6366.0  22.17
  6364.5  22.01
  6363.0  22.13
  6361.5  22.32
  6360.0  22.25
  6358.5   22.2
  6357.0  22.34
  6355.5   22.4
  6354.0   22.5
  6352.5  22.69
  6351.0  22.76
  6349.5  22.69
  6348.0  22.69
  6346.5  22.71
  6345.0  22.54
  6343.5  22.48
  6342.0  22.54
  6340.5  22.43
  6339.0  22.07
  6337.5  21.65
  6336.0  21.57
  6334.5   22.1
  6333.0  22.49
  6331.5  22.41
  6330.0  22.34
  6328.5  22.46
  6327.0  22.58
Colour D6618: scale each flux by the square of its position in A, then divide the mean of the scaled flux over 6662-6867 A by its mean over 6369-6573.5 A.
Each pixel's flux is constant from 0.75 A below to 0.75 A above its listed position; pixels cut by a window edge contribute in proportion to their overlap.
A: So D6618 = 1.09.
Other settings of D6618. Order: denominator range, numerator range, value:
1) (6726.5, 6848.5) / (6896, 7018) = 1.04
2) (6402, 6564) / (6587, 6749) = 1.06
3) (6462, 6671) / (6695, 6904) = 1.07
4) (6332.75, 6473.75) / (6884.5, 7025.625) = 1.15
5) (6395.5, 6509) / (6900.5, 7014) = 1.15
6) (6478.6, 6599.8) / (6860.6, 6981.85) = 1.11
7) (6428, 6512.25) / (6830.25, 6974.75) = 1.13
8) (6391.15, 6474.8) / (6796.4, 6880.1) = 1.13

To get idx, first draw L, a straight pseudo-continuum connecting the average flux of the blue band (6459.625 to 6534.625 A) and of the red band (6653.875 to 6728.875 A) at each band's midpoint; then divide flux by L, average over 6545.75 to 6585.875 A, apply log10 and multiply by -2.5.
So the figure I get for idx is 0.03 mag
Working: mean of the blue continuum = 22.1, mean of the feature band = 21.6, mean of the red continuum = 22.2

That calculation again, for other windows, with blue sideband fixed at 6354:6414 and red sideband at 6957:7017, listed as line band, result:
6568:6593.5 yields 0.00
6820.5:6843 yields -0.02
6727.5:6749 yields 0.01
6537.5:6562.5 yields 0.01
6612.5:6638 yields -0.02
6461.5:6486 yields 0.01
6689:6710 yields -0.02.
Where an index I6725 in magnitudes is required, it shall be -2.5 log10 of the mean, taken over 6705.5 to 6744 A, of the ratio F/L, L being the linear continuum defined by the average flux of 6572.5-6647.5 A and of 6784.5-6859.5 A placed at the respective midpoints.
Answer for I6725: 0.01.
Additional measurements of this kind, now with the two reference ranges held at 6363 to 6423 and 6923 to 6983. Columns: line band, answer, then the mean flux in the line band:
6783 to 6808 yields 0.00 mag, 21.8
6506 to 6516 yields -0.01 mag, 22.5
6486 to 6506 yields 0.03 mag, 21.7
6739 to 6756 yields 0.01 mag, 21.8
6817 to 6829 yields -0.02 mag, 22.2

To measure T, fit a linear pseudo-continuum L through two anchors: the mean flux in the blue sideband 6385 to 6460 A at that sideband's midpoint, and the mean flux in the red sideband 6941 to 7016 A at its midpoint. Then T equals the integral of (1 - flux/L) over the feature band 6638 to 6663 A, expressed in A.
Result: -0.5 A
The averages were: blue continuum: 22.1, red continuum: 21.7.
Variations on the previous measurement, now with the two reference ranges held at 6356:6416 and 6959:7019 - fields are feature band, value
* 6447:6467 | 0.4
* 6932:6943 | -0.1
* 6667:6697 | -0.4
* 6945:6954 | 0.0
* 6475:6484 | 0.1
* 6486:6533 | 0.2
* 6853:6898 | -0.3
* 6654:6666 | -0.1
